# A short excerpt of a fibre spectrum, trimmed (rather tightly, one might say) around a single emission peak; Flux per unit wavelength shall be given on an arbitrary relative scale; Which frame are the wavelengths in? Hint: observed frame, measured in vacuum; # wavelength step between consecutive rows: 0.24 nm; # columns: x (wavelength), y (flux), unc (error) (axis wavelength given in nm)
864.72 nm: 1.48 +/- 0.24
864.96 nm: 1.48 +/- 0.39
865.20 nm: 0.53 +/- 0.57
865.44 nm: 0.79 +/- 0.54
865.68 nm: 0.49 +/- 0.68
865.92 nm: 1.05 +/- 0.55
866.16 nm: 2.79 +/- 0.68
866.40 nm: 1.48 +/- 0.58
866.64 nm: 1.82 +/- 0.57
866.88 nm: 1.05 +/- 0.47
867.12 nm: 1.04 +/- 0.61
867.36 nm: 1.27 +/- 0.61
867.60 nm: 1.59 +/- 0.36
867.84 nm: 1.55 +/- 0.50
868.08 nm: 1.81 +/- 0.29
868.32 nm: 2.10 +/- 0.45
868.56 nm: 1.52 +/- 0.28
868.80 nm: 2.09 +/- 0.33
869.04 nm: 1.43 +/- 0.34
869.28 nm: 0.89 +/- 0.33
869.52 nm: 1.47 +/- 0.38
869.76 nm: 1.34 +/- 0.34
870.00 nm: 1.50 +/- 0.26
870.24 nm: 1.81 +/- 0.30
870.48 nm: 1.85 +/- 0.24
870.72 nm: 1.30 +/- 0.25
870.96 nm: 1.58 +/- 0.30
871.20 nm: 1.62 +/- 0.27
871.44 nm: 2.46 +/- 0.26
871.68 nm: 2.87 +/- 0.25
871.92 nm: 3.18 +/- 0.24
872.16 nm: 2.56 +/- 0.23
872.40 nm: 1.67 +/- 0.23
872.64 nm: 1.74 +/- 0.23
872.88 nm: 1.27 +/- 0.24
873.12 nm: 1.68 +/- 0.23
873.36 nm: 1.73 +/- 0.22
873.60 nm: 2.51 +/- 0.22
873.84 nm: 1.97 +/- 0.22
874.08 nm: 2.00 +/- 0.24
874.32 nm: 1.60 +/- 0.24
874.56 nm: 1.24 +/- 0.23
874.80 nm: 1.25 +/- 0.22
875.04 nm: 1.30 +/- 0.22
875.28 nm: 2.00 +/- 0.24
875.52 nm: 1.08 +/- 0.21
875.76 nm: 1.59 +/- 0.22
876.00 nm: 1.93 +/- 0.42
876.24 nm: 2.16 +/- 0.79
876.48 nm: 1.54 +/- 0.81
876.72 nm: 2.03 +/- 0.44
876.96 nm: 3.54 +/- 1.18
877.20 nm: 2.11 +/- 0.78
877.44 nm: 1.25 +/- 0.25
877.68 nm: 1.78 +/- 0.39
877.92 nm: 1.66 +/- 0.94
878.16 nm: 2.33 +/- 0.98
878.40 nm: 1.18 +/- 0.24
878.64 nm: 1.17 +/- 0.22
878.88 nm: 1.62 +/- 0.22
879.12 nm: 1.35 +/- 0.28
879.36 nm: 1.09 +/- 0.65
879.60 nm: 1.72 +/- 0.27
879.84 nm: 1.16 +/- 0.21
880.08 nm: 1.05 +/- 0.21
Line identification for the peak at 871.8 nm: [S II] 6716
